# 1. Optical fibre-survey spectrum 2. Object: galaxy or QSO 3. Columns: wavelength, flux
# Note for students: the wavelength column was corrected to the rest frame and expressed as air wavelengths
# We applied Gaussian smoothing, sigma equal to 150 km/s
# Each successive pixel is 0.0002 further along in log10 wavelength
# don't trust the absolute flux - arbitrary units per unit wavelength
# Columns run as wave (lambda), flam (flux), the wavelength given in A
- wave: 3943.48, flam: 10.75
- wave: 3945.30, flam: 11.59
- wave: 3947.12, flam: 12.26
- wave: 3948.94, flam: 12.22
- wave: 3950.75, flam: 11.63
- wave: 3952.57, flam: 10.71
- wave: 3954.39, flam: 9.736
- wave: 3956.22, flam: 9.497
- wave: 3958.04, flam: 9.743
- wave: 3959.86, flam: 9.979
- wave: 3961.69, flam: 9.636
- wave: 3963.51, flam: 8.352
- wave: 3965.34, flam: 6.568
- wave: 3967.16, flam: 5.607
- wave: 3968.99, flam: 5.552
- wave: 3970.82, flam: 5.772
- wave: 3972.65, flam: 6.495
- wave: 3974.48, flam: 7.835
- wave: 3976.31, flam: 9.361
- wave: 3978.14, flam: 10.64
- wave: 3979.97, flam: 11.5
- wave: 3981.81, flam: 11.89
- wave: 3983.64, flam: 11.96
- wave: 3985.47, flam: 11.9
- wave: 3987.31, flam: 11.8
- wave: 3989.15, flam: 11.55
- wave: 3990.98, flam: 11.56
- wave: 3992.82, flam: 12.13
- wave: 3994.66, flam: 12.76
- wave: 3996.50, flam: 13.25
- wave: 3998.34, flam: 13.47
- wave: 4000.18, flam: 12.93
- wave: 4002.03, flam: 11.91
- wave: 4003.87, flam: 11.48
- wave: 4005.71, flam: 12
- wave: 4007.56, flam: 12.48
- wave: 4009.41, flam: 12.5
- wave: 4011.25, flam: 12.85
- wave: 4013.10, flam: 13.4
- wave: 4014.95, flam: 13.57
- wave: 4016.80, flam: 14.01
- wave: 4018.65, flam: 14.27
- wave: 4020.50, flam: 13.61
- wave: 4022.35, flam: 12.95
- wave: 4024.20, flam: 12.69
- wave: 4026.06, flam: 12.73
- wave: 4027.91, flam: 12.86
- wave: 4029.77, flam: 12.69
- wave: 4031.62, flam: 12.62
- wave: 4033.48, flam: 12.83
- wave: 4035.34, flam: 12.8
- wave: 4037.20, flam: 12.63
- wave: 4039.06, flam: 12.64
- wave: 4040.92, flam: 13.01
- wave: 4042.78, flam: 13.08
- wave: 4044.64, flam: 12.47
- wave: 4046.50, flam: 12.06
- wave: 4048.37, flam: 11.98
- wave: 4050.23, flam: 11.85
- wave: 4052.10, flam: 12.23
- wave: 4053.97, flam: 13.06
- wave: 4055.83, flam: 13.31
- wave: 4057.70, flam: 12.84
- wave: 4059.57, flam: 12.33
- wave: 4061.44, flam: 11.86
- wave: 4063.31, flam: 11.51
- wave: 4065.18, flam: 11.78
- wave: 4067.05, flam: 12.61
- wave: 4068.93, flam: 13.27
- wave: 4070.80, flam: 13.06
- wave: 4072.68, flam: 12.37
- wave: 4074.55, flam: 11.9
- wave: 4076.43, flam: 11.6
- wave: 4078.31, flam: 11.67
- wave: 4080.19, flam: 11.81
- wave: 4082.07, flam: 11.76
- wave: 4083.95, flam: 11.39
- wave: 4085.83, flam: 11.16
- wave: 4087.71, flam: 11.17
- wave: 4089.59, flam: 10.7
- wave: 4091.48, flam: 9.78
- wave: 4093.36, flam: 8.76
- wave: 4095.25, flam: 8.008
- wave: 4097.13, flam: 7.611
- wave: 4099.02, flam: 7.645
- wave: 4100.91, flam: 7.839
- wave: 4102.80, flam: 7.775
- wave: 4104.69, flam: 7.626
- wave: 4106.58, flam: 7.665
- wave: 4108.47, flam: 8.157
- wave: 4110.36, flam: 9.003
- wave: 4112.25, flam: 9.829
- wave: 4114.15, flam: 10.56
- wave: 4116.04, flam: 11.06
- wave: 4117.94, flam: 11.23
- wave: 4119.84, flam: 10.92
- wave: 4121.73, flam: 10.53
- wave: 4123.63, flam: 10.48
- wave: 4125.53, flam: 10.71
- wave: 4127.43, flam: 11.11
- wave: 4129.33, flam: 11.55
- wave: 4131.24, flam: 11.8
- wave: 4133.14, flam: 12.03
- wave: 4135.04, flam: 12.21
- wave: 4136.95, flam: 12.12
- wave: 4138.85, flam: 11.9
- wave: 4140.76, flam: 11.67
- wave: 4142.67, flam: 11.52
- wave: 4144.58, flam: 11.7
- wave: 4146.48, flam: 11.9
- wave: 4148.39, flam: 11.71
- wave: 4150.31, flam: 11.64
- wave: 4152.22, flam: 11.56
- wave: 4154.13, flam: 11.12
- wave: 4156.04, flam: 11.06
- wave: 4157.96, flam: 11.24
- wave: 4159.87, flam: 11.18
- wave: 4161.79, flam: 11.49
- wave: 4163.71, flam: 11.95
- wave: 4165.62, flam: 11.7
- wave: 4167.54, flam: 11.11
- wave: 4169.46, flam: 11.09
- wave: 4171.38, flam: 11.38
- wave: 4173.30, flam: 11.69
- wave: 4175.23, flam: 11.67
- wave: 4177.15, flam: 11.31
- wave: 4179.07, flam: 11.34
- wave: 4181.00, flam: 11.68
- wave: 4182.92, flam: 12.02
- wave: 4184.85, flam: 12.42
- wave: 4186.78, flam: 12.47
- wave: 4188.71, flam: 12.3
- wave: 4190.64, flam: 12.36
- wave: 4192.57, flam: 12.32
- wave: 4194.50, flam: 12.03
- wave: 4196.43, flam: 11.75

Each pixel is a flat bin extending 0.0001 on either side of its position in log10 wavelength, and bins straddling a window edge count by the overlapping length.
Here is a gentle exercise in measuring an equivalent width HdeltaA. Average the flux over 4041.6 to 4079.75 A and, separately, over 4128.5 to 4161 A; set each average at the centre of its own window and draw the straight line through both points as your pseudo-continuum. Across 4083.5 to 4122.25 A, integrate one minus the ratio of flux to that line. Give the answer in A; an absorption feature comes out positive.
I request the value 8.3 A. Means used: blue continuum 12.3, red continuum 11.6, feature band 9.41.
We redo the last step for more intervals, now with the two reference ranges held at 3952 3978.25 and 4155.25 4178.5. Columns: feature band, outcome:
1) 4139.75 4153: -0.70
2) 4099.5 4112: 2.82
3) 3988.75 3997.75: -3.76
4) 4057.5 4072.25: -3.85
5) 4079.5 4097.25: -0.24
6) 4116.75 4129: -0.17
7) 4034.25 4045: -3.84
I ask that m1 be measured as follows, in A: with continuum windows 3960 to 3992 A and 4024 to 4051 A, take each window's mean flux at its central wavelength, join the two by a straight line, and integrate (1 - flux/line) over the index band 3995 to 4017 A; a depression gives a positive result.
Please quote -3.8 A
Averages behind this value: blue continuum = 9.32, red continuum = 12.6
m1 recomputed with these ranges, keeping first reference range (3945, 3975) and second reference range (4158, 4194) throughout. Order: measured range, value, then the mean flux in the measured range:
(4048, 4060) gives -2.80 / 12.5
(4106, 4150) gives 0.66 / 11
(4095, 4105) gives 2.81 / 7.74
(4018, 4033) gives -4.92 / 13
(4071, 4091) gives -2.00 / 11.6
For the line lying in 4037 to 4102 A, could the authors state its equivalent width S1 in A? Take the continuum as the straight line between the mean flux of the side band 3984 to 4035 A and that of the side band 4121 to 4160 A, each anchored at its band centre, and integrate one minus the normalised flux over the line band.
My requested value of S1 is 3.6 A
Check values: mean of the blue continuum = 12.7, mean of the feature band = 11.5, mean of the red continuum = 11.5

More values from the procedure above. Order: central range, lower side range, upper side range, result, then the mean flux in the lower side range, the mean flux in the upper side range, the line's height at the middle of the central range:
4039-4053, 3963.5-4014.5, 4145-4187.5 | -1.7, 10.8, 11.6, 11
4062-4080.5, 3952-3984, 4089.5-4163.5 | -4.3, 8.86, 10.4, 9.89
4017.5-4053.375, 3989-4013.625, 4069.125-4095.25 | -2.4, 12.5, 11.3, 12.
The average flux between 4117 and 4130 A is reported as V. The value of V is 10.9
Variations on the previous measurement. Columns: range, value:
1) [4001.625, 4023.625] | 12.9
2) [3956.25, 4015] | 10.6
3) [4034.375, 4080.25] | 12.4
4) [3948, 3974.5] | 8.65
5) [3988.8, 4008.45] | 12.3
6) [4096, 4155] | 10.5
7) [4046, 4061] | 12.4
